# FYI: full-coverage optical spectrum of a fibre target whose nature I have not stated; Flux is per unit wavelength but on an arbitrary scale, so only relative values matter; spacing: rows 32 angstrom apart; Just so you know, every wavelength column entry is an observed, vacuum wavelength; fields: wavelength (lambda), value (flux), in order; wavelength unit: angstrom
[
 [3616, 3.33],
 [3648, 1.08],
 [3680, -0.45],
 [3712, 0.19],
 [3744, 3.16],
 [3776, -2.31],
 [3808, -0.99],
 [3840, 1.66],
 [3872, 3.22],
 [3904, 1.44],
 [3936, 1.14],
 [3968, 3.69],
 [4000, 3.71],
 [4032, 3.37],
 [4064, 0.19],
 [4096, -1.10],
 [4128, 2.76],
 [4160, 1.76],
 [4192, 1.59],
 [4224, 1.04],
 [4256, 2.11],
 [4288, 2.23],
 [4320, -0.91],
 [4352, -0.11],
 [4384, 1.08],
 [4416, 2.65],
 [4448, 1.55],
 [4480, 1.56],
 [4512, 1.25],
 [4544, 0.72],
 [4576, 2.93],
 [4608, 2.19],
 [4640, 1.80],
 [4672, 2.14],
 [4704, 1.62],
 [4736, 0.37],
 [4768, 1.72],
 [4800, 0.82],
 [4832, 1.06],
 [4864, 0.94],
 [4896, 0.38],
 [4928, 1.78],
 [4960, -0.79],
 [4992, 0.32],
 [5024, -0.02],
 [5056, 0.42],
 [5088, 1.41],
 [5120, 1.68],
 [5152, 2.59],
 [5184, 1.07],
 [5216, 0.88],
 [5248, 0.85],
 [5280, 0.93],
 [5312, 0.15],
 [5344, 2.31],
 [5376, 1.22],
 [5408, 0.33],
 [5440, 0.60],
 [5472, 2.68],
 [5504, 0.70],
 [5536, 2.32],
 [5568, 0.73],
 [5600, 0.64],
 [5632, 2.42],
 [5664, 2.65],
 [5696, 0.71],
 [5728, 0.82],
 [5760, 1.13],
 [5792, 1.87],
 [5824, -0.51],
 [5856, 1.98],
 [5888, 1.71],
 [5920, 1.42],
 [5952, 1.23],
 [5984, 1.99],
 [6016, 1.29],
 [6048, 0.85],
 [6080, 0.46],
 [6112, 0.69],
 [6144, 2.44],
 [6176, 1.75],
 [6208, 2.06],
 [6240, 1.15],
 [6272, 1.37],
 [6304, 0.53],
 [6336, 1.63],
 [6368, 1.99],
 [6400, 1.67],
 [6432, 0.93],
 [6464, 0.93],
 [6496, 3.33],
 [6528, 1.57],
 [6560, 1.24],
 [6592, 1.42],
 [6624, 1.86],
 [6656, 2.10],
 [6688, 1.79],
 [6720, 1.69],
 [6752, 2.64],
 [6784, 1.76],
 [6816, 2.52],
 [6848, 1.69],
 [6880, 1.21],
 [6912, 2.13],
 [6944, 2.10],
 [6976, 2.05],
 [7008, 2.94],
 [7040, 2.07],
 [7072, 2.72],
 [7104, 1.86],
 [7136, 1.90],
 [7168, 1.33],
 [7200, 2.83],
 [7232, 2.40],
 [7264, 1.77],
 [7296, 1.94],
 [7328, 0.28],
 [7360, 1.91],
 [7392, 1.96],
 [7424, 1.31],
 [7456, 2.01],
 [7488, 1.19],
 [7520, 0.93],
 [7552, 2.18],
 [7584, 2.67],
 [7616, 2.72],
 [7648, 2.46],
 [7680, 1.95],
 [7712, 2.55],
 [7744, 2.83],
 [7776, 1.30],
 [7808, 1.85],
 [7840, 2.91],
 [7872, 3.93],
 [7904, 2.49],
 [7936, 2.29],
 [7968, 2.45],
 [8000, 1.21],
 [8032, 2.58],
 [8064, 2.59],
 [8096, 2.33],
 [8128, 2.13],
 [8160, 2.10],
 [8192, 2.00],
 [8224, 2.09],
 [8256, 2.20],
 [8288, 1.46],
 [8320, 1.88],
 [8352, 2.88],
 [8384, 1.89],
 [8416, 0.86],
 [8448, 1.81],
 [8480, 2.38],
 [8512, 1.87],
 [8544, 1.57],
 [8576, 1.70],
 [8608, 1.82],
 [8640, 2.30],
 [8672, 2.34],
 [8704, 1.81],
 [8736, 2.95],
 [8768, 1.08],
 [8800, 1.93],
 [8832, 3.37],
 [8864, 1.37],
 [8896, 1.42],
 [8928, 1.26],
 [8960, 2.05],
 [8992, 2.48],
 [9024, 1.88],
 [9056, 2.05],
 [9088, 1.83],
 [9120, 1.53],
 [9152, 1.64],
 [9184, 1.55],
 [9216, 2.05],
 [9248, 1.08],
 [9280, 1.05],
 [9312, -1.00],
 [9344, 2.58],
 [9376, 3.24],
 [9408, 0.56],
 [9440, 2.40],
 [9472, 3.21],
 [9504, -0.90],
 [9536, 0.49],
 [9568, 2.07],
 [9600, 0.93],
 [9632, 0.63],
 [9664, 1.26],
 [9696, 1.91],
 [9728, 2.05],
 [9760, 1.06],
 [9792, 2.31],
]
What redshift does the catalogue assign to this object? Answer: 0.74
